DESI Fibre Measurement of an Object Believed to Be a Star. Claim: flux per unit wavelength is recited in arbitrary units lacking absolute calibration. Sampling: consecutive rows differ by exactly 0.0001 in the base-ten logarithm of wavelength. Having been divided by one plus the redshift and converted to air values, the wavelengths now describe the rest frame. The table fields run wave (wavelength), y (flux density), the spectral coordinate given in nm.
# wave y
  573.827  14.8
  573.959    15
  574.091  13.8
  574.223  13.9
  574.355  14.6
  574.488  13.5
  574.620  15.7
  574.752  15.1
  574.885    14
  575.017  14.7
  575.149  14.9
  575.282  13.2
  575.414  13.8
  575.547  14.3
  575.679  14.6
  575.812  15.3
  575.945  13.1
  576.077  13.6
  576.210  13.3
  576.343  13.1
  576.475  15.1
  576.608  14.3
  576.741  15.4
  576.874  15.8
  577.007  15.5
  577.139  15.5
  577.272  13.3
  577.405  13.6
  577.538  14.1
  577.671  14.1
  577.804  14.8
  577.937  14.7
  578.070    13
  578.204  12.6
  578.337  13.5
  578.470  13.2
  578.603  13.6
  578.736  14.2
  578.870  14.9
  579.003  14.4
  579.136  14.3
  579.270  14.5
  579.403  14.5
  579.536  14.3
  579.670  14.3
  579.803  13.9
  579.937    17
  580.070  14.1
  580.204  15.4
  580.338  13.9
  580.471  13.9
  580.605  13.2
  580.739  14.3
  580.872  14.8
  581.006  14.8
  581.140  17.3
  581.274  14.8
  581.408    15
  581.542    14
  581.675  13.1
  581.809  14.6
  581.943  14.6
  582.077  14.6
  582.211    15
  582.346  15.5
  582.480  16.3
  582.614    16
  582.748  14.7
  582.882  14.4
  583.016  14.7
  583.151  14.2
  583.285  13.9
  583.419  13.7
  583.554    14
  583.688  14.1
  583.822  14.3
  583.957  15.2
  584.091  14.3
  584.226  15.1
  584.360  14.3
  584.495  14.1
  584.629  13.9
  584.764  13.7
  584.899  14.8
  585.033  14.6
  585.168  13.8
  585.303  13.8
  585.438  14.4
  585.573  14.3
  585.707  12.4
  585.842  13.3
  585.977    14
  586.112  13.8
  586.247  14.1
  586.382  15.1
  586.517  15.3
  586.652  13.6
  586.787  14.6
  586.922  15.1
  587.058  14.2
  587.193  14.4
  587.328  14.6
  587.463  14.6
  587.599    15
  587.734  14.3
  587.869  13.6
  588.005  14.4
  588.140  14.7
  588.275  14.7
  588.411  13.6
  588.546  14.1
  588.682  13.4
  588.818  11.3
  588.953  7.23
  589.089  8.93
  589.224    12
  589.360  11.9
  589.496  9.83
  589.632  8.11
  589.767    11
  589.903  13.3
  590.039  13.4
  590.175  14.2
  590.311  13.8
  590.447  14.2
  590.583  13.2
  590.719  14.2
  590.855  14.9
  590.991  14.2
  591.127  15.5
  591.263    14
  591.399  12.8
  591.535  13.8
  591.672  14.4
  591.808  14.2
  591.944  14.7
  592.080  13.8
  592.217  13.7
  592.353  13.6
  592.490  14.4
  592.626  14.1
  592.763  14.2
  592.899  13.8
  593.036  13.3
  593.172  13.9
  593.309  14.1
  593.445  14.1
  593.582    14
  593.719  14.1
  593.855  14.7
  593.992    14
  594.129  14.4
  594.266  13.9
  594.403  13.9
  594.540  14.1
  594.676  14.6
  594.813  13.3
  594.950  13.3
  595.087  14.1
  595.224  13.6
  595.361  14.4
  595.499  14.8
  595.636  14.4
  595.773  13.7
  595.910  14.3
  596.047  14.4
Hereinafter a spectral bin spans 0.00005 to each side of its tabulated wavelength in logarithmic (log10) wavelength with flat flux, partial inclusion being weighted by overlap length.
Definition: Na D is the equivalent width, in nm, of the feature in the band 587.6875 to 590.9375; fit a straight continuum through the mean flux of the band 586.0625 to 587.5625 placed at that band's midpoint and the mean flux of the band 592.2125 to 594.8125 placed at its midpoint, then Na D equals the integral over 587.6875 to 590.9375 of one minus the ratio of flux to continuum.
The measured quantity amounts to 0.38 nm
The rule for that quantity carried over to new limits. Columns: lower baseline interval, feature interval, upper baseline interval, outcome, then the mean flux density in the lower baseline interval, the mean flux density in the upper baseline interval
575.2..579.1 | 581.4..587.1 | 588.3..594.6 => -0.27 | 14.1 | 13.3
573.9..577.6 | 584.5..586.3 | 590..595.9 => 0.03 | 14.4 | 14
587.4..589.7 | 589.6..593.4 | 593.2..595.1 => -0.13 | 12.4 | 14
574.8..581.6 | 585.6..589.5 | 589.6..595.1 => 0.16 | 14.4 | 13.8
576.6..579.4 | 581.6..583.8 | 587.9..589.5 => -0.19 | 14.3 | 12.3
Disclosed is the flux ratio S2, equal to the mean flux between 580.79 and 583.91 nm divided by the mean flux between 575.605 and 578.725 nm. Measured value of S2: 1.04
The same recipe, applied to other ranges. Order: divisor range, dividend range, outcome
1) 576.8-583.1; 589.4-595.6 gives 0.95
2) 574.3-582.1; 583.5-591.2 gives 0.95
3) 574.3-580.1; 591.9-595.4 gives 0.98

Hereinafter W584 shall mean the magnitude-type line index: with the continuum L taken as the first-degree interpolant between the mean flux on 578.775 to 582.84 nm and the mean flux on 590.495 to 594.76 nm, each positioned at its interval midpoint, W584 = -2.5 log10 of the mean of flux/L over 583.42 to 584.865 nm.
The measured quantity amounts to 0.02 mag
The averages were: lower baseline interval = 14.7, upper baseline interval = 14.1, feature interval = 14.3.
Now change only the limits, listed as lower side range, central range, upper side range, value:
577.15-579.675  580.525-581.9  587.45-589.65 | -0.08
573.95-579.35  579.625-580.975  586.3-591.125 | -0.04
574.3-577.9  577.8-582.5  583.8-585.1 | 0.00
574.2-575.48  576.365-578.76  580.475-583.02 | 0.02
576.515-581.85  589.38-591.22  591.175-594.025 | 0.08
